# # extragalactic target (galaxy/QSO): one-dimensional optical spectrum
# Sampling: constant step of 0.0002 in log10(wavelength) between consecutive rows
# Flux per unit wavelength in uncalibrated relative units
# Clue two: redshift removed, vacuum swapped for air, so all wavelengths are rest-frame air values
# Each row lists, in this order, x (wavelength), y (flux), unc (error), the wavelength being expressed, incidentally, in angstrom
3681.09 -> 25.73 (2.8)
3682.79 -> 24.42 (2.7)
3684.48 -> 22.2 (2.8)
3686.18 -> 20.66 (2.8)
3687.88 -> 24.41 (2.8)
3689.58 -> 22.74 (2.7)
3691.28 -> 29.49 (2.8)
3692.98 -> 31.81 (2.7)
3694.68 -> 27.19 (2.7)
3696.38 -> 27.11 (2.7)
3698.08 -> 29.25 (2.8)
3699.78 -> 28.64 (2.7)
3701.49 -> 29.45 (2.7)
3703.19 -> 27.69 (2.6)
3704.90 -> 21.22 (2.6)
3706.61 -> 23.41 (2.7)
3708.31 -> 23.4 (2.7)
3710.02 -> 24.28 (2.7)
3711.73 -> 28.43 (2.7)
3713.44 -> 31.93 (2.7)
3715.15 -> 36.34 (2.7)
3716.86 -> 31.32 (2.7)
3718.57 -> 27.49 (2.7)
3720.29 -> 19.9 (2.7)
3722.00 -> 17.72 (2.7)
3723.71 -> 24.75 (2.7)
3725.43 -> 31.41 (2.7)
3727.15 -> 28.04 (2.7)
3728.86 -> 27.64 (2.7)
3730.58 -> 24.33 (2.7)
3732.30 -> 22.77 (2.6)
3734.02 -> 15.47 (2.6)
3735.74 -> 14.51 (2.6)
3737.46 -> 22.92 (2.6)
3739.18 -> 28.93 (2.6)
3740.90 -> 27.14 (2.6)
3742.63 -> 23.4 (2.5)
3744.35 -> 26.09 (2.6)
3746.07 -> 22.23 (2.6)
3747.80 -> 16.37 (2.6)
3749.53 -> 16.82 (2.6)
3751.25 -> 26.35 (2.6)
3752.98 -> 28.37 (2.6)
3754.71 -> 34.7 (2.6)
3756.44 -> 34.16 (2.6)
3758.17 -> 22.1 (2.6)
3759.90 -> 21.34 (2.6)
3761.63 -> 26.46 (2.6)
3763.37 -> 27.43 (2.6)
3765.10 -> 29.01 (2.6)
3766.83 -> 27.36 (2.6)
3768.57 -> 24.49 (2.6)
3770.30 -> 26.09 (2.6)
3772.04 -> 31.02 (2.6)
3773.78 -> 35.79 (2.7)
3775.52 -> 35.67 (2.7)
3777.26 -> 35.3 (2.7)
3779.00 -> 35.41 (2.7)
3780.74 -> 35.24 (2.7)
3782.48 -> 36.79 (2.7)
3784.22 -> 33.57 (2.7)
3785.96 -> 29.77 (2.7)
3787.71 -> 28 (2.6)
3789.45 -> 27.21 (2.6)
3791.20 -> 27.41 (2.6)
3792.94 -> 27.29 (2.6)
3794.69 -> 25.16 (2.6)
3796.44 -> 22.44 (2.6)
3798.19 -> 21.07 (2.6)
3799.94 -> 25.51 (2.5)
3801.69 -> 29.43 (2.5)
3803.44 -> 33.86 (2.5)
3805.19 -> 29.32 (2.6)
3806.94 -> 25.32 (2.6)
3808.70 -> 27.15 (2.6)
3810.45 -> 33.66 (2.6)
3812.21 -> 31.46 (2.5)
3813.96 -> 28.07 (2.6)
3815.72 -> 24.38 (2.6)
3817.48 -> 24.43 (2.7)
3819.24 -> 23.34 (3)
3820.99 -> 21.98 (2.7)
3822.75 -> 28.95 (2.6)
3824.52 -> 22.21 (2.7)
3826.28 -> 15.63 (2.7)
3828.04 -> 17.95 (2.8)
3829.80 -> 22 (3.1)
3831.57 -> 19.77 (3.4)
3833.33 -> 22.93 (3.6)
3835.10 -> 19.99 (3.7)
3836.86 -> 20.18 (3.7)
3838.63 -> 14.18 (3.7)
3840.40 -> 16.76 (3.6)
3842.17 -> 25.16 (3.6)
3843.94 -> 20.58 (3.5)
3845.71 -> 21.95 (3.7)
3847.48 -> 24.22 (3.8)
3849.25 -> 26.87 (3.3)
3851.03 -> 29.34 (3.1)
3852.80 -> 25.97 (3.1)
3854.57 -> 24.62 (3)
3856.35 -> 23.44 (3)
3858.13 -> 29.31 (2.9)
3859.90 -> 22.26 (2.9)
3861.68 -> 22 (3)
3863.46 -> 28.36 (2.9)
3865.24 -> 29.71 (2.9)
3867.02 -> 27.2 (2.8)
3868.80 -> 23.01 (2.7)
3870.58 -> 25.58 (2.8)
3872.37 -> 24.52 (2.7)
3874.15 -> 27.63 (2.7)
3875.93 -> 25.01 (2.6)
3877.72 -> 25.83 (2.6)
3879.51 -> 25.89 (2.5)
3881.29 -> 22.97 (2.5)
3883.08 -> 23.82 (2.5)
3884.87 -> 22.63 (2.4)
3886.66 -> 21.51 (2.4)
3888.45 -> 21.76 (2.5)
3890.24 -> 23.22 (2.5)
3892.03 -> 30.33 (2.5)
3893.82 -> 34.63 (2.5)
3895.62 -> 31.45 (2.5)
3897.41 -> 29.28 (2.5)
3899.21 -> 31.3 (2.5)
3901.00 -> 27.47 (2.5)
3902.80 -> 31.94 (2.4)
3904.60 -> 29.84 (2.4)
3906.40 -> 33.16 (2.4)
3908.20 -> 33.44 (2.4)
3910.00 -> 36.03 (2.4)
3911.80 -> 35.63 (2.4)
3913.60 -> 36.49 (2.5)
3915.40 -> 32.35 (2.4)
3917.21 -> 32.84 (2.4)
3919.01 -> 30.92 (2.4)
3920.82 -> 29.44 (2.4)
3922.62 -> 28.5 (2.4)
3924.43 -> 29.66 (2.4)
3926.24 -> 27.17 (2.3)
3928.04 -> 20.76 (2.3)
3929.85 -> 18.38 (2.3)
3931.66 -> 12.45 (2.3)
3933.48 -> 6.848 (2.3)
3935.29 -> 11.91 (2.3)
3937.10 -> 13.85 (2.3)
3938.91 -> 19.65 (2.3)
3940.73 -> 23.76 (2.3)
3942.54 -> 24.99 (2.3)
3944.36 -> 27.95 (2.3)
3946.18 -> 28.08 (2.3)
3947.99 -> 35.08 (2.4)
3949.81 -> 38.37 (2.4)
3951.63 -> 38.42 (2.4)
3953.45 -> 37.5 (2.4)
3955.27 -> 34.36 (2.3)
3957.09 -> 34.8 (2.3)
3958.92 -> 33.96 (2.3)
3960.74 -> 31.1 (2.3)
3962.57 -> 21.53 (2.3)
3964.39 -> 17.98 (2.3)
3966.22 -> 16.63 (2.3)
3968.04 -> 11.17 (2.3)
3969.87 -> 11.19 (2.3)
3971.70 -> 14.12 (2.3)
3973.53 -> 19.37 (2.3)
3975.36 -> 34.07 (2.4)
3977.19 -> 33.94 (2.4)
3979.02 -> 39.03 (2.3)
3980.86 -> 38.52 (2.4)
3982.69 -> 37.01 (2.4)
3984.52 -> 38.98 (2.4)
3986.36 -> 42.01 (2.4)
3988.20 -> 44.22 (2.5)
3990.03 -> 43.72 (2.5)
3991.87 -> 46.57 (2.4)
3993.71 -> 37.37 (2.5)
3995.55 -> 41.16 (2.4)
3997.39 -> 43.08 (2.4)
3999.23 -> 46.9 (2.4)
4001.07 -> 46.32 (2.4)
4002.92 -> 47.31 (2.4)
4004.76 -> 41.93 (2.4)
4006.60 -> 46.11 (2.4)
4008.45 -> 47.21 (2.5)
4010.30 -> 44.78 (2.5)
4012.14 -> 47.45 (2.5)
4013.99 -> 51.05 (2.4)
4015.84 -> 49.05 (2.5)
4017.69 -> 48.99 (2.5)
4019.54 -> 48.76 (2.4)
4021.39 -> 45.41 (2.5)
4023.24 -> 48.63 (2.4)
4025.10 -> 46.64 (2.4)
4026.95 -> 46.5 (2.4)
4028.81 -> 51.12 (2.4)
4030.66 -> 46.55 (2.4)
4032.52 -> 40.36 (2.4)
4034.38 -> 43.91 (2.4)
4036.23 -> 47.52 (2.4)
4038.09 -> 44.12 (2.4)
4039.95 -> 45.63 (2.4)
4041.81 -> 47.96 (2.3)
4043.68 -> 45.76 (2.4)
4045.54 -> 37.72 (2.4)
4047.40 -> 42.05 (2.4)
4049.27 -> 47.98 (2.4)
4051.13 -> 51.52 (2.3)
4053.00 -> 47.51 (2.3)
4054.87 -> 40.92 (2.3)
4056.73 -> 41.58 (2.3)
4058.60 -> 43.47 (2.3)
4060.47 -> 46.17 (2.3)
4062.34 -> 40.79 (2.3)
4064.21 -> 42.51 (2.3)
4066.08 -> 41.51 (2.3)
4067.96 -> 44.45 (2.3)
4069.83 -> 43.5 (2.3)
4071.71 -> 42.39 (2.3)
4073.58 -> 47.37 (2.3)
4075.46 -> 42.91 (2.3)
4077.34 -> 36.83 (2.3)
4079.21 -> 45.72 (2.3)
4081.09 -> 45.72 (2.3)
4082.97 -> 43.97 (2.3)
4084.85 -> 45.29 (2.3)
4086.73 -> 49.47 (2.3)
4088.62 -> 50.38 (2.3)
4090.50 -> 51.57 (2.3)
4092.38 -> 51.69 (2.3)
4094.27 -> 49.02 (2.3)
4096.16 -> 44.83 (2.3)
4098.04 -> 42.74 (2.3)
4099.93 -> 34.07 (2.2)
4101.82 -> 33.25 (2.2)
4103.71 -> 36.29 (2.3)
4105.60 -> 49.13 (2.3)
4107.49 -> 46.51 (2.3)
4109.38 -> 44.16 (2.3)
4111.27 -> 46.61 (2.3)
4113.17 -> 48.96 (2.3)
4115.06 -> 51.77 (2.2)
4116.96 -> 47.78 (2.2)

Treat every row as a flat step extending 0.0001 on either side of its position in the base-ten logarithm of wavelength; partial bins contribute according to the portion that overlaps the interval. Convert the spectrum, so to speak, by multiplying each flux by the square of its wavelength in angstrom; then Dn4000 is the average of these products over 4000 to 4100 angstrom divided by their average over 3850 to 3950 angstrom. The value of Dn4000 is 1.85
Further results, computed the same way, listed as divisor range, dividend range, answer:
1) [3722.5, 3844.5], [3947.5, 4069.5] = 1.75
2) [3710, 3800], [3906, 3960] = 1.14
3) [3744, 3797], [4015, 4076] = 1.84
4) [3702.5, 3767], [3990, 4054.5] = 2.10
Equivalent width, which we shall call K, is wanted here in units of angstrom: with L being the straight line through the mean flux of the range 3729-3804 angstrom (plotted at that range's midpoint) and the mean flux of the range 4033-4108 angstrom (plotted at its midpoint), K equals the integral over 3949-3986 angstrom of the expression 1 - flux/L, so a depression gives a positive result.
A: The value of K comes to 8.9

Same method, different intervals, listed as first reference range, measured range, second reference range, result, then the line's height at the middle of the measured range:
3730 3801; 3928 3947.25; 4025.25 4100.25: 9.5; 37.4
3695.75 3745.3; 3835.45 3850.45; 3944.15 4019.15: 4.6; 30.8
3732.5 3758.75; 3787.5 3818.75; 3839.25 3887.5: -3.8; 24.3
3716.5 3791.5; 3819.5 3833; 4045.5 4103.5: 4.1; 30.9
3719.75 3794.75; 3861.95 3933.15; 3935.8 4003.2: 6.5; 30.3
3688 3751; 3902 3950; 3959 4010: 8.6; 32.8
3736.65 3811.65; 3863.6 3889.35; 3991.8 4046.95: 7.6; 35.4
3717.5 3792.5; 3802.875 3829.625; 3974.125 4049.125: 4.6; 31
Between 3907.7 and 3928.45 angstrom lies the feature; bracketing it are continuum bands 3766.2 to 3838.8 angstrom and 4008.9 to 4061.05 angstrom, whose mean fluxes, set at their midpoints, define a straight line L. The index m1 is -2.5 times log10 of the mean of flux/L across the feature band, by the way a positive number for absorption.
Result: 0.16 mag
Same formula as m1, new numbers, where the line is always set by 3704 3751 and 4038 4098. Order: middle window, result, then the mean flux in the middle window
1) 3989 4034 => -0.11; 45.9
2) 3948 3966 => 0.21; 31.5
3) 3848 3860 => 0.22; 26.2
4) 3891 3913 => 0.10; 32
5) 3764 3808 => -0.06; 29.5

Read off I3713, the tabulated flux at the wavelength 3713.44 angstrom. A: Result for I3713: 31.93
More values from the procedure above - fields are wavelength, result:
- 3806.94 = 25.32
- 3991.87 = 46.57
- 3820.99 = 21.98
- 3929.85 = 18.38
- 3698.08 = 29.25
